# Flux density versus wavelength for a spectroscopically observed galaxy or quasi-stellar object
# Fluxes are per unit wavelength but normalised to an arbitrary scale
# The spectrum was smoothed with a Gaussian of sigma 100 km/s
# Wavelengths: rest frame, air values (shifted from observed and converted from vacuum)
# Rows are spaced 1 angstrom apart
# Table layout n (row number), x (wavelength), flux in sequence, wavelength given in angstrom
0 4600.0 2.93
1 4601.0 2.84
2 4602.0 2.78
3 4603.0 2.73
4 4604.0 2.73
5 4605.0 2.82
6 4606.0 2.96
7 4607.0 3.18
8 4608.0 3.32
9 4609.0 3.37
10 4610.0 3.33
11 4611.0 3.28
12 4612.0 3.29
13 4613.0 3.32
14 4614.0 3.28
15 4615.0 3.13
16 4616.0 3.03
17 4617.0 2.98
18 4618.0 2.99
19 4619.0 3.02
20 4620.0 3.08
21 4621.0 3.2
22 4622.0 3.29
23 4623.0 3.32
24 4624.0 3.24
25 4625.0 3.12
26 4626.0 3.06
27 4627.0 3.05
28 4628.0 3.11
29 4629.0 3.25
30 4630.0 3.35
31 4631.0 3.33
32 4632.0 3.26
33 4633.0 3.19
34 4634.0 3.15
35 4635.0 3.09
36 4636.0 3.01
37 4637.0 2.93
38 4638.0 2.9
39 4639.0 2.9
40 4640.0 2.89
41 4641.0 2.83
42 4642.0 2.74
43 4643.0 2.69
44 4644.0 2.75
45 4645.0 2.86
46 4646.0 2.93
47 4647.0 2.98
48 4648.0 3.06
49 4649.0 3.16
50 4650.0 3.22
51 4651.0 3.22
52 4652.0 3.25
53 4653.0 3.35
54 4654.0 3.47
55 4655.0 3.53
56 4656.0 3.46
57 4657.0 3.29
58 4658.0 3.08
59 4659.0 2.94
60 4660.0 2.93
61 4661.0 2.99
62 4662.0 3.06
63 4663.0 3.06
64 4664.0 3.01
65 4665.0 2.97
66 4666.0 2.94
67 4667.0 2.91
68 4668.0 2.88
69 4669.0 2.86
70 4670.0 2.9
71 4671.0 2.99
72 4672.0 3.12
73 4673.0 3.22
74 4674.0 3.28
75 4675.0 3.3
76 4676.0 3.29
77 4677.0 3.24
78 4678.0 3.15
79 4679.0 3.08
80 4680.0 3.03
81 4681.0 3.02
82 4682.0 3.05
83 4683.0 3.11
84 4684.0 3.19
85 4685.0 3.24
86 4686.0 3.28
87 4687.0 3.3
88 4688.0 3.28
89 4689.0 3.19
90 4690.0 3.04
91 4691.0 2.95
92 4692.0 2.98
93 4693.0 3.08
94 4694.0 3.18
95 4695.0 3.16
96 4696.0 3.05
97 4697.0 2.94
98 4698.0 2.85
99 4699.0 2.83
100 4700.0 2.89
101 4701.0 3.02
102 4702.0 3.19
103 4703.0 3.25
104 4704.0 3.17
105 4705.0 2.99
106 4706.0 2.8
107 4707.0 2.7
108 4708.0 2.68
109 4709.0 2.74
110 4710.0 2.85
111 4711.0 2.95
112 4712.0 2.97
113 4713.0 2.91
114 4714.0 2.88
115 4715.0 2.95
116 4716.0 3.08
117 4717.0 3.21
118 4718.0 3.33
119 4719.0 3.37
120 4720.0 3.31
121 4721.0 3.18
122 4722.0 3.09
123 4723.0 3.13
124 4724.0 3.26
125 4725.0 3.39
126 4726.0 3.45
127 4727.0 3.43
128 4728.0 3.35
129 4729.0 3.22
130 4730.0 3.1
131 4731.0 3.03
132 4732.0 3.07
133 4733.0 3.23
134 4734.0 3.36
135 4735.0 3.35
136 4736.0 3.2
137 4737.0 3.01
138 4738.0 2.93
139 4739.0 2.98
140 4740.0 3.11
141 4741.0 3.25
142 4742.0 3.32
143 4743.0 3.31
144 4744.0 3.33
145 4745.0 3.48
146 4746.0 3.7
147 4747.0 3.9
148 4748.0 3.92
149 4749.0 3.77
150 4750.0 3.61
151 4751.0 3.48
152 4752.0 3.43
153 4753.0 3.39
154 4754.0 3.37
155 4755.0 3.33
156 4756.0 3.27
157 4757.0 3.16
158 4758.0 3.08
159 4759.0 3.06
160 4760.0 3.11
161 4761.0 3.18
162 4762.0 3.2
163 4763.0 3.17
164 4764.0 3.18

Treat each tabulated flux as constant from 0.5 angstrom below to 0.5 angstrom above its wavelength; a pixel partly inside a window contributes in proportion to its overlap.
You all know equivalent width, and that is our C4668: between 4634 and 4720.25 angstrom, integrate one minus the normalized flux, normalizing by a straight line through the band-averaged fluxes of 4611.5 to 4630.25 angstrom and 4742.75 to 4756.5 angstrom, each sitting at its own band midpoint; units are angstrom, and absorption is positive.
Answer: 6.9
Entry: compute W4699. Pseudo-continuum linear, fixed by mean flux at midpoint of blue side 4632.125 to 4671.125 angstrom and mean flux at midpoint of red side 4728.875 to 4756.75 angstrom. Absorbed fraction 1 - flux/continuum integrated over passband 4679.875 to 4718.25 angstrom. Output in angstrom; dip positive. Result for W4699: 1.9 angstrom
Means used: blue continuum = 3.04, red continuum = 3.34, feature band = 3.03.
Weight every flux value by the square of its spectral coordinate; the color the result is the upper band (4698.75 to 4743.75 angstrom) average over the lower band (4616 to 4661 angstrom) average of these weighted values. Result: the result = 1.04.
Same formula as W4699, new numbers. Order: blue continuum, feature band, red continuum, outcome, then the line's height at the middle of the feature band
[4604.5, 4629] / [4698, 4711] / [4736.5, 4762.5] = 1.39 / 3.27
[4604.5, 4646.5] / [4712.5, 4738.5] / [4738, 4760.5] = 1.03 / 3.32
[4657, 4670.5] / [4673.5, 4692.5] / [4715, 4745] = -0.70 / 3.05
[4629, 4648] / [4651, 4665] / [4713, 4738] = -0.64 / 3.04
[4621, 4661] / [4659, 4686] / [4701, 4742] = 0.33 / 3.11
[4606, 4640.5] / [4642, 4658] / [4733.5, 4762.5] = 0.29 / 3.19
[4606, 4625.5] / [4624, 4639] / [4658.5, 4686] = 0.16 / 3.16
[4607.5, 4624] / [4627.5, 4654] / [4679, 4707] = 0.82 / 3.16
